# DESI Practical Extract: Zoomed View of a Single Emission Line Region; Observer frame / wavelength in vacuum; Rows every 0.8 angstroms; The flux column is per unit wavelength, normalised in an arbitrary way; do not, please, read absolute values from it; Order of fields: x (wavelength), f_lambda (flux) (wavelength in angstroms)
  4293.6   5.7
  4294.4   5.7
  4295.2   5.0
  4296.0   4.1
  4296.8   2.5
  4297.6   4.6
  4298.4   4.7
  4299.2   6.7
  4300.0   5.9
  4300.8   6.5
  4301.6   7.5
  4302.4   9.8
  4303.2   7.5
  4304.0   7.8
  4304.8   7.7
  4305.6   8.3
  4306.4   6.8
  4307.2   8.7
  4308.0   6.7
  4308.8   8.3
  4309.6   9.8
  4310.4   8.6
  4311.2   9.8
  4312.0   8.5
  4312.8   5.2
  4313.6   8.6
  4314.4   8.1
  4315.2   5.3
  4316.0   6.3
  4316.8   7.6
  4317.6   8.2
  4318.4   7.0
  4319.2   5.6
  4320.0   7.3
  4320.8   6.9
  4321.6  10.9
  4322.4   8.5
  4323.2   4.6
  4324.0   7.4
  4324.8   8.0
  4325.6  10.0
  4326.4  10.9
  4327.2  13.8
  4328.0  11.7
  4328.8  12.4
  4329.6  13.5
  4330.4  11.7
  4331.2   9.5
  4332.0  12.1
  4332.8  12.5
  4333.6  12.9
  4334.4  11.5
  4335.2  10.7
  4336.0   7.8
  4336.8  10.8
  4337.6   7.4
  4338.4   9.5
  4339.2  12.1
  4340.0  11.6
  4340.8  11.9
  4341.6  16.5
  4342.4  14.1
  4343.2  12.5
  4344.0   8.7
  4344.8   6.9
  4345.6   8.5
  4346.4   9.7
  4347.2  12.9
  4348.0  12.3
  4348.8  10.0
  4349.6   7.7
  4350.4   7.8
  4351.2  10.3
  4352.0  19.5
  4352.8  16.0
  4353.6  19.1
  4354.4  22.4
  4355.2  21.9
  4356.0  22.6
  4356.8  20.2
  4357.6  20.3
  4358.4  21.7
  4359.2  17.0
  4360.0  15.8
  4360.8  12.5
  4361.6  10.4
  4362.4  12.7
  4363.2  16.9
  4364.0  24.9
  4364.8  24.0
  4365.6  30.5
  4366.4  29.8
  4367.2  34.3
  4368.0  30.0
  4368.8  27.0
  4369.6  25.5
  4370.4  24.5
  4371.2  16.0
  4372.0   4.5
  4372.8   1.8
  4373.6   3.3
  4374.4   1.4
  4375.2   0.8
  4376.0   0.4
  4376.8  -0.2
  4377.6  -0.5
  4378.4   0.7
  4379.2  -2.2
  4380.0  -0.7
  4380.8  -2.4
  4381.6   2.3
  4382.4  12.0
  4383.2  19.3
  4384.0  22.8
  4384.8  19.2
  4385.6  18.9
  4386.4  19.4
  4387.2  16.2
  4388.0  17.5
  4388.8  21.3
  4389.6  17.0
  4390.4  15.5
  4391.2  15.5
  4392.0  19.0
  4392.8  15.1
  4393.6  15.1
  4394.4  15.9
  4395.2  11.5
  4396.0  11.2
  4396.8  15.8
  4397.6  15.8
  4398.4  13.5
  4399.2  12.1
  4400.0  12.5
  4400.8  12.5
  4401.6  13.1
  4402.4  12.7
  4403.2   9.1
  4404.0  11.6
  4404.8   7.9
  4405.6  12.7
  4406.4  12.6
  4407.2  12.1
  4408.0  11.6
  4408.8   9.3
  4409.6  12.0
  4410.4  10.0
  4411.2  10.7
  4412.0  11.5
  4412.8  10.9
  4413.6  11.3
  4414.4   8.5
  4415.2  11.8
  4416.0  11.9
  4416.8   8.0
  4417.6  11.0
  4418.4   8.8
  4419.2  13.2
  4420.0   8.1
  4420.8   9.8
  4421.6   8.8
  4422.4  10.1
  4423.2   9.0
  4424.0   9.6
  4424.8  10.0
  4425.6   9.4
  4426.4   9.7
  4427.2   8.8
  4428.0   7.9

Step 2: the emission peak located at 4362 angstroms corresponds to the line Lyman alpha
